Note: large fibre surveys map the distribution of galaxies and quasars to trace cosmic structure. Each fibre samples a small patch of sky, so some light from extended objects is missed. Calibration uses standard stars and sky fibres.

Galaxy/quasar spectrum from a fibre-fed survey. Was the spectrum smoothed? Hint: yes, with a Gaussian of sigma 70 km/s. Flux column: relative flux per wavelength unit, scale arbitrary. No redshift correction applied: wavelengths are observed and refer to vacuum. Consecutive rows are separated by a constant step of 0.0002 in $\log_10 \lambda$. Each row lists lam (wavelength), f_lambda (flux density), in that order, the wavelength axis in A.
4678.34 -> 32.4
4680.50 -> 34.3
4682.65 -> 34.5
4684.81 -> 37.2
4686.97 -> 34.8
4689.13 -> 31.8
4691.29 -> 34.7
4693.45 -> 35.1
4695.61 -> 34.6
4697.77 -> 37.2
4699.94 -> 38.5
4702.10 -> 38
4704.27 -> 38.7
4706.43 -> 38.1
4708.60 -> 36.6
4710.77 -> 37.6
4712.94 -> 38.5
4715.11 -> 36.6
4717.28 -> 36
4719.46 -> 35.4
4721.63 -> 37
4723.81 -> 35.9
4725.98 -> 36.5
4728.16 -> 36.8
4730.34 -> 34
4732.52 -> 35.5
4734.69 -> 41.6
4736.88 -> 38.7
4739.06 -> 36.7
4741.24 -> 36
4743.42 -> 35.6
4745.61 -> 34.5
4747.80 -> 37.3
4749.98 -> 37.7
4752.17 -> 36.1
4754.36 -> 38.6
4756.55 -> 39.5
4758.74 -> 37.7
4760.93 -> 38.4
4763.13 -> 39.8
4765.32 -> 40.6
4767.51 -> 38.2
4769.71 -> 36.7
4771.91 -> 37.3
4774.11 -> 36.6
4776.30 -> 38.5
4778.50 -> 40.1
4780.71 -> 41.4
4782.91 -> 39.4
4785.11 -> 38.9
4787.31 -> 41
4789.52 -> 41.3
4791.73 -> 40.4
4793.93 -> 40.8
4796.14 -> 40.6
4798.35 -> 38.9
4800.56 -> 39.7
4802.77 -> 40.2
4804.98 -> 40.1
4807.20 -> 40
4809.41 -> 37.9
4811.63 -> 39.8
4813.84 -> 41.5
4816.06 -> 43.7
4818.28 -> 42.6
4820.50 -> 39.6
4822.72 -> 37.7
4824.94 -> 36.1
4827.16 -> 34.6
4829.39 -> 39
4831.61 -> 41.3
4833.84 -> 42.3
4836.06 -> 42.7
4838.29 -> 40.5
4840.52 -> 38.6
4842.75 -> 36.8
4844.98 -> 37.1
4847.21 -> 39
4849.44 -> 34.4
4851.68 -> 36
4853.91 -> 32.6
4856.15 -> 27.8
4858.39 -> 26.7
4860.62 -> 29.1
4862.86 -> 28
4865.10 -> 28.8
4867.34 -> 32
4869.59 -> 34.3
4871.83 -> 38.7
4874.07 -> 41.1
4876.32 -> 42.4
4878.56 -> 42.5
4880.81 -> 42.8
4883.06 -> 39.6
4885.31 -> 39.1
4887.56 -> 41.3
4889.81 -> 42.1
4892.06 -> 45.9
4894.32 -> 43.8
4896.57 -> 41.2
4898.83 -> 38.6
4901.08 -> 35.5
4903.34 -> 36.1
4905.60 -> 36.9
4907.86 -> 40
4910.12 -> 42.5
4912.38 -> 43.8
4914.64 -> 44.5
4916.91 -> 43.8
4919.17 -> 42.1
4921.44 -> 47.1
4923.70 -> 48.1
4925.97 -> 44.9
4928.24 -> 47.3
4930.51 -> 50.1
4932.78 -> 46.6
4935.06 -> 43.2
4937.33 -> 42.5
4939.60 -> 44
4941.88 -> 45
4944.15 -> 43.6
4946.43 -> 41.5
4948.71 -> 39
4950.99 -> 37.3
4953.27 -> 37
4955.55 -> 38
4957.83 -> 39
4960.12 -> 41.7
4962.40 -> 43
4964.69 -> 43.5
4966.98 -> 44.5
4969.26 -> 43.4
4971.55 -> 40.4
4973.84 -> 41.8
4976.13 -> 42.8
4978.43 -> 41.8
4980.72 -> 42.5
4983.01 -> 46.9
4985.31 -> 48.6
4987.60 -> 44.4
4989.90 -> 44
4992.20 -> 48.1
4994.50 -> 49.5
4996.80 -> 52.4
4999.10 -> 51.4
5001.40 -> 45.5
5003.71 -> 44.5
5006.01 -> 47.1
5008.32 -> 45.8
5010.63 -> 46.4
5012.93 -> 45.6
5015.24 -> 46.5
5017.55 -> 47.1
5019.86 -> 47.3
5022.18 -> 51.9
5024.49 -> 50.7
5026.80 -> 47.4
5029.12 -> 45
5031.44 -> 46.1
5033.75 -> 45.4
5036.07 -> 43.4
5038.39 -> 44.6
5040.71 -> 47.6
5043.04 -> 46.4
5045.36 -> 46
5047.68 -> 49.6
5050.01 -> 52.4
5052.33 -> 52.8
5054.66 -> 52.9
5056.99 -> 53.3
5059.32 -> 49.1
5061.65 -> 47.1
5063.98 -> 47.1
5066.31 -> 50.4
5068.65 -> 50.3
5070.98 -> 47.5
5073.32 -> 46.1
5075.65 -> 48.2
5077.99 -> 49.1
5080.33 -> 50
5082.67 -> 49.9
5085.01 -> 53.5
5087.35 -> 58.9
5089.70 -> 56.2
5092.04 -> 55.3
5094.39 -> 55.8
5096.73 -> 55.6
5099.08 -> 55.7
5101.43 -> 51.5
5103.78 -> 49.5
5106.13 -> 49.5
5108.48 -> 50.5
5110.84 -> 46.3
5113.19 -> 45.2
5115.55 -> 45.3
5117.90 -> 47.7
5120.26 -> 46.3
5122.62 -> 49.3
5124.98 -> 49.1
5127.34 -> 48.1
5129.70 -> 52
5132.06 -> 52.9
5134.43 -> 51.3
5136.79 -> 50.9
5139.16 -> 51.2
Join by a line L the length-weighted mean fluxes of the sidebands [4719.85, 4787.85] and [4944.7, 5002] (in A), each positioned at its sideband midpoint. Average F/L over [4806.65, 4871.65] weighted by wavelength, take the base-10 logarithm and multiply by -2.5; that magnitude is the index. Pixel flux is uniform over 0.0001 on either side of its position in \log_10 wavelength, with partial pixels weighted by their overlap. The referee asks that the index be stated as 0.10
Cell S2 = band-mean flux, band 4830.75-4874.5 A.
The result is 35.3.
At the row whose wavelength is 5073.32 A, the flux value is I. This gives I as 46.1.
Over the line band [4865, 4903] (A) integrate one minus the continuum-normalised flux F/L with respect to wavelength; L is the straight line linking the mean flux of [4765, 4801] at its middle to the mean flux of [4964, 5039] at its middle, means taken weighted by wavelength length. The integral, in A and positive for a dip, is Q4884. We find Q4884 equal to 2.5 A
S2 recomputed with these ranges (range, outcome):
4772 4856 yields 39.1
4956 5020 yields 45.1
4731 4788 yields 38.1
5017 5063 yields 48.3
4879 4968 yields 42.2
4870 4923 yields 41.3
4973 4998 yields 45.8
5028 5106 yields 50.1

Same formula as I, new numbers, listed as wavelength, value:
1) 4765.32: 40.6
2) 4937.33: 42.5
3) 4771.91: 37.3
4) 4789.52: 41.3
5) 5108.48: 50.5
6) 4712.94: 38.5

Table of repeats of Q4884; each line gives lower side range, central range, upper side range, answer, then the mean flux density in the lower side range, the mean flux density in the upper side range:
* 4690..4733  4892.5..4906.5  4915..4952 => 1.3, 36.6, 44.2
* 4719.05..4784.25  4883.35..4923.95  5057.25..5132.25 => 1.5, 37.6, 50.3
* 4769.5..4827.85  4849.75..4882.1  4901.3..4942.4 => 5.6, 39.5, 43.6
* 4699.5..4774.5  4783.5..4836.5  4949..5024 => -0.7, 37.3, 44.7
